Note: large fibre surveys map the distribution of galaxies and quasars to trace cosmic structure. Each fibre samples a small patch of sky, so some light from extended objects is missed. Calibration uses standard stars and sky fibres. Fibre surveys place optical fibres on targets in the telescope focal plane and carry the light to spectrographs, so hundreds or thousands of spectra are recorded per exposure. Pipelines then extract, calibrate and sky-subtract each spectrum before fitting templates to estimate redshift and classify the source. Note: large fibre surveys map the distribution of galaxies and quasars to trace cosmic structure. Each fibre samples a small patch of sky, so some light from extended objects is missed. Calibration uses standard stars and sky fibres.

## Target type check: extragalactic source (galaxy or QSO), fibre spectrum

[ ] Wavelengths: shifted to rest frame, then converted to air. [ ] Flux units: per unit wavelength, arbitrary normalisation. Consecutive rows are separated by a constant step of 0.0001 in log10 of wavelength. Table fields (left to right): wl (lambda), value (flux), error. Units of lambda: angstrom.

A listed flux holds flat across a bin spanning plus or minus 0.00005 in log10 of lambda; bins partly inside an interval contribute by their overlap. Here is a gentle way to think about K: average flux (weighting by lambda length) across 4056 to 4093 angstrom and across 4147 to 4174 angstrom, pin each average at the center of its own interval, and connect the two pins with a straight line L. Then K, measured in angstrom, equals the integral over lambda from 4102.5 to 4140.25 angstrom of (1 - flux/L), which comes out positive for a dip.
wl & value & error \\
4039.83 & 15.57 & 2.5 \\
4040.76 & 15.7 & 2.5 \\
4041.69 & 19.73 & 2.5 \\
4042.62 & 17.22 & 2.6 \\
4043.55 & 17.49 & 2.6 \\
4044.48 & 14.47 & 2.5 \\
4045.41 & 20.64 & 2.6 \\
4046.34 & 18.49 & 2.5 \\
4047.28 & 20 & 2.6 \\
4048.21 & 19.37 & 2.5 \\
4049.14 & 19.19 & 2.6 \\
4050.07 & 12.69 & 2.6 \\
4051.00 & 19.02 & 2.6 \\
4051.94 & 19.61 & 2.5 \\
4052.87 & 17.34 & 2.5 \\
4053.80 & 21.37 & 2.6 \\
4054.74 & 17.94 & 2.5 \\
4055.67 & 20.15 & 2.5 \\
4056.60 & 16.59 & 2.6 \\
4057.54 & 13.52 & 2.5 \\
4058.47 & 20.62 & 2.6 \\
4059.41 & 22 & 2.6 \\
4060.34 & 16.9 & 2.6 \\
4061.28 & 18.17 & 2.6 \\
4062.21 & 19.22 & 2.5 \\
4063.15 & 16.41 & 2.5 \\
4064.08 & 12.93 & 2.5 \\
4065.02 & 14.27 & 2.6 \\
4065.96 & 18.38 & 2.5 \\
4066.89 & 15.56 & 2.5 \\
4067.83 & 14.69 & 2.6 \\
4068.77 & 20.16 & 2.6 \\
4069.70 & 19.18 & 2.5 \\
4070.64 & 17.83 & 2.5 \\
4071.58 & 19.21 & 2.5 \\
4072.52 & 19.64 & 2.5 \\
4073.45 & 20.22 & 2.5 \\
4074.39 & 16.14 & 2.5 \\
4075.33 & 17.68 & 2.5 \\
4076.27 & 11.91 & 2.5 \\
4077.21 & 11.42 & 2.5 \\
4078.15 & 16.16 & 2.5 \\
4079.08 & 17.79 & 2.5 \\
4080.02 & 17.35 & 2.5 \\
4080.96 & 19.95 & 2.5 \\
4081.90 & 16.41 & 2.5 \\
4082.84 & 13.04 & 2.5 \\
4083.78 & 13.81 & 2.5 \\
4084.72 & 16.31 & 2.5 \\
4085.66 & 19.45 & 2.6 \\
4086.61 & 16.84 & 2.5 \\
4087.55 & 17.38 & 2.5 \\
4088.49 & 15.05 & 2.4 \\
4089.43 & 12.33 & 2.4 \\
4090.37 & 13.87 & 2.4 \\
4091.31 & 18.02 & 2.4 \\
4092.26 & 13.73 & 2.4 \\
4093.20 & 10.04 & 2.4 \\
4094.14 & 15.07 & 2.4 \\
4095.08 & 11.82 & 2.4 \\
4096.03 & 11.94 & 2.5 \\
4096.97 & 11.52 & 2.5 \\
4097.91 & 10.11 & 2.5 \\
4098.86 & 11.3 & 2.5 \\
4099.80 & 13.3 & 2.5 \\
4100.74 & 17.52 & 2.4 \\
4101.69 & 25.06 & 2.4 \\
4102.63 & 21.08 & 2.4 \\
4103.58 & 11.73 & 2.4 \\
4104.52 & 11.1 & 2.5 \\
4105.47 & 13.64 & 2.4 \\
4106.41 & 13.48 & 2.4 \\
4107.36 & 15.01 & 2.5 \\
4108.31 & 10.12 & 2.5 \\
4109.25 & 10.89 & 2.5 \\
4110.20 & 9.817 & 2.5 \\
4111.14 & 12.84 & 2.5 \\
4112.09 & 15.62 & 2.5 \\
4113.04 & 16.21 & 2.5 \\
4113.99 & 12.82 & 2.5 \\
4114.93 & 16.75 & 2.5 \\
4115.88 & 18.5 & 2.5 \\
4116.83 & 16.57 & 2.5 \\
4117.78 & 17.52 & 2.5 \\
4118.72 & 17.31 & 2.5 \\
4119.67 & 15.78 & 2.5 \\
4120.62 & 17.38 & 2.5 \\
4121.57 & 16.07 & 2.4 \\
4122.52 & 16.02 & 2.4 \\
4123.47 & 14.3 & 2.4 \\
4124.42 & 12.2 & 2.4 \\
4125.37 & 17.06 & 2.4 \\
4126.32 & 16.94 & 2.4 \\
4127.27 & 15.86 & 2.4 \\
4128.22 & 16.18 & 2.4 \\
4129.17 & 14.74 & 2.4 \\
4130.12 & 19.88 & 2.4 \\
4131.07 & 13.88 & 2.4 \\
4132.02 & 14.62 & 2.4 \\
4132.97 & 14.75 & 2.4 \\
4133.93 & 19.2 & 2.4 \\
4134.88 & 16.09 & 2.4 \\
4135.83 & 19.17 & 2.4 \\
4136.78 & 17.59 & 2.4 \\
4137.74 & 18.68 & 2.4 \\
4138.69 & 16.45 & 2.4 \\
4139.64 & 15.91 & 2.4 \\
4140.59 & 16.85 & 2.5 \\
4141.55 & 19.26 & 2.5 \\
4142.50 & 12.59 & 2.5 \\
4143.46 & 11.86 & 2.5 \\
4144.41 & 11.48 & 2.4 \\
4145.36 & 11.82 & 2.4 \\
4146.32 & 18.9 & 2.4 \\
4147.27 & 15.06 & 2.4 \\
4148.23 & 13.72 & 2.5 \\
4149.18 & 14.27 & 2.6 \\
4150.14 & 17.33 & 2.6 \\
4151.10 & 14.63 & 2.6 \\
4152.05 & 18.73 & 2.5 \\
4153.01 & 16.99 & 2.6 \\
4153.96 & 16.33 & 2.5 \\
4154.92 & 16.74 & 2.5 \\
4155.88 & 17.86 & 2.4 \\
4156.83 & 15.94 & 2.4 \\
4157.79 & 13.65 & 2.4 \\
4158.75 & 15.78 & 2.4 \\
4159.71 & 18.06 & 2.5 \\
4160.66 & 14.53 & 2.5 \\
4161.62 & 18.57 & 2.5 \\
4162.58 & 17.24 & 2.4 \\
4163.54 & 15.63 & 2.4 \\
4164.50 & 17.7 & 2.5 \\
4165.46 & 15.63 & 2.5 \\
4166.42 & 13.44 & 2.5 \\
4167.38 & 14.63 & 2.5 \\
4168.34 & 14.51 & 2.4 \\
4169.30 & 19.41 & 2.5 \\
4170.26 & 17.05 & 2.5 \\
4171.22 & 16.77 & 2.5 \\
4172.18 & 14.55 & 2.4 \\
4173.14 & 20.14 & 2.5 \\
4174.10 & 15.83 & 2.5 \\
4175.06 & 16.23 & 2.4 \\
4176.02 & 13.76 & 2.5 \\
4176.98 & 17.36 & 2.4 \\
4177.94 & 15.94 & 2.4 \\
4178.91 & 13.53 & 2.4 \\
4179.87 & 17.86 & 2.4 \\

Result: 2.2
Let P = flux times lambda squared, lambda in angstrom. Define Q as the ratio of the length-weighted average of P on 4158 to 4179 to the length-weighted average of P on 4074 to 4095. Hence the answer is 1.1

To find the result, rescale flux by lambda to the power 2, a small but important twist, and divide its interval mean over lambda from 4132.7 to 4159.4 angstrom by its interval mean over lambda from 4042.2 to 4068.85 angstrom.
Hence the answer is 0.9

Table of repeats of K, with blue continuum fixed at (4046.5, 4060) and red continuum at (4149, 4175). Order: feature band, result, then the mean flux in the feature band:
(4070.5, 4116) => 6.97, 15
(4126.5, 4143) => 0.34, 16.6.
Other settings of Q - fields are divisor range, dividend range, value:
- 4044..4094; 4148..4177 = 1.00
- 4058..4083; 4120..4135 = 0.95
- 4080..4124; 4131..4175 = 1.11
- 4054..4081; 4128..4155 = 0.96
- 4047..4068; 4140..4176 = 0.95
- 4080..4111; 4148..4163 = 1.16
